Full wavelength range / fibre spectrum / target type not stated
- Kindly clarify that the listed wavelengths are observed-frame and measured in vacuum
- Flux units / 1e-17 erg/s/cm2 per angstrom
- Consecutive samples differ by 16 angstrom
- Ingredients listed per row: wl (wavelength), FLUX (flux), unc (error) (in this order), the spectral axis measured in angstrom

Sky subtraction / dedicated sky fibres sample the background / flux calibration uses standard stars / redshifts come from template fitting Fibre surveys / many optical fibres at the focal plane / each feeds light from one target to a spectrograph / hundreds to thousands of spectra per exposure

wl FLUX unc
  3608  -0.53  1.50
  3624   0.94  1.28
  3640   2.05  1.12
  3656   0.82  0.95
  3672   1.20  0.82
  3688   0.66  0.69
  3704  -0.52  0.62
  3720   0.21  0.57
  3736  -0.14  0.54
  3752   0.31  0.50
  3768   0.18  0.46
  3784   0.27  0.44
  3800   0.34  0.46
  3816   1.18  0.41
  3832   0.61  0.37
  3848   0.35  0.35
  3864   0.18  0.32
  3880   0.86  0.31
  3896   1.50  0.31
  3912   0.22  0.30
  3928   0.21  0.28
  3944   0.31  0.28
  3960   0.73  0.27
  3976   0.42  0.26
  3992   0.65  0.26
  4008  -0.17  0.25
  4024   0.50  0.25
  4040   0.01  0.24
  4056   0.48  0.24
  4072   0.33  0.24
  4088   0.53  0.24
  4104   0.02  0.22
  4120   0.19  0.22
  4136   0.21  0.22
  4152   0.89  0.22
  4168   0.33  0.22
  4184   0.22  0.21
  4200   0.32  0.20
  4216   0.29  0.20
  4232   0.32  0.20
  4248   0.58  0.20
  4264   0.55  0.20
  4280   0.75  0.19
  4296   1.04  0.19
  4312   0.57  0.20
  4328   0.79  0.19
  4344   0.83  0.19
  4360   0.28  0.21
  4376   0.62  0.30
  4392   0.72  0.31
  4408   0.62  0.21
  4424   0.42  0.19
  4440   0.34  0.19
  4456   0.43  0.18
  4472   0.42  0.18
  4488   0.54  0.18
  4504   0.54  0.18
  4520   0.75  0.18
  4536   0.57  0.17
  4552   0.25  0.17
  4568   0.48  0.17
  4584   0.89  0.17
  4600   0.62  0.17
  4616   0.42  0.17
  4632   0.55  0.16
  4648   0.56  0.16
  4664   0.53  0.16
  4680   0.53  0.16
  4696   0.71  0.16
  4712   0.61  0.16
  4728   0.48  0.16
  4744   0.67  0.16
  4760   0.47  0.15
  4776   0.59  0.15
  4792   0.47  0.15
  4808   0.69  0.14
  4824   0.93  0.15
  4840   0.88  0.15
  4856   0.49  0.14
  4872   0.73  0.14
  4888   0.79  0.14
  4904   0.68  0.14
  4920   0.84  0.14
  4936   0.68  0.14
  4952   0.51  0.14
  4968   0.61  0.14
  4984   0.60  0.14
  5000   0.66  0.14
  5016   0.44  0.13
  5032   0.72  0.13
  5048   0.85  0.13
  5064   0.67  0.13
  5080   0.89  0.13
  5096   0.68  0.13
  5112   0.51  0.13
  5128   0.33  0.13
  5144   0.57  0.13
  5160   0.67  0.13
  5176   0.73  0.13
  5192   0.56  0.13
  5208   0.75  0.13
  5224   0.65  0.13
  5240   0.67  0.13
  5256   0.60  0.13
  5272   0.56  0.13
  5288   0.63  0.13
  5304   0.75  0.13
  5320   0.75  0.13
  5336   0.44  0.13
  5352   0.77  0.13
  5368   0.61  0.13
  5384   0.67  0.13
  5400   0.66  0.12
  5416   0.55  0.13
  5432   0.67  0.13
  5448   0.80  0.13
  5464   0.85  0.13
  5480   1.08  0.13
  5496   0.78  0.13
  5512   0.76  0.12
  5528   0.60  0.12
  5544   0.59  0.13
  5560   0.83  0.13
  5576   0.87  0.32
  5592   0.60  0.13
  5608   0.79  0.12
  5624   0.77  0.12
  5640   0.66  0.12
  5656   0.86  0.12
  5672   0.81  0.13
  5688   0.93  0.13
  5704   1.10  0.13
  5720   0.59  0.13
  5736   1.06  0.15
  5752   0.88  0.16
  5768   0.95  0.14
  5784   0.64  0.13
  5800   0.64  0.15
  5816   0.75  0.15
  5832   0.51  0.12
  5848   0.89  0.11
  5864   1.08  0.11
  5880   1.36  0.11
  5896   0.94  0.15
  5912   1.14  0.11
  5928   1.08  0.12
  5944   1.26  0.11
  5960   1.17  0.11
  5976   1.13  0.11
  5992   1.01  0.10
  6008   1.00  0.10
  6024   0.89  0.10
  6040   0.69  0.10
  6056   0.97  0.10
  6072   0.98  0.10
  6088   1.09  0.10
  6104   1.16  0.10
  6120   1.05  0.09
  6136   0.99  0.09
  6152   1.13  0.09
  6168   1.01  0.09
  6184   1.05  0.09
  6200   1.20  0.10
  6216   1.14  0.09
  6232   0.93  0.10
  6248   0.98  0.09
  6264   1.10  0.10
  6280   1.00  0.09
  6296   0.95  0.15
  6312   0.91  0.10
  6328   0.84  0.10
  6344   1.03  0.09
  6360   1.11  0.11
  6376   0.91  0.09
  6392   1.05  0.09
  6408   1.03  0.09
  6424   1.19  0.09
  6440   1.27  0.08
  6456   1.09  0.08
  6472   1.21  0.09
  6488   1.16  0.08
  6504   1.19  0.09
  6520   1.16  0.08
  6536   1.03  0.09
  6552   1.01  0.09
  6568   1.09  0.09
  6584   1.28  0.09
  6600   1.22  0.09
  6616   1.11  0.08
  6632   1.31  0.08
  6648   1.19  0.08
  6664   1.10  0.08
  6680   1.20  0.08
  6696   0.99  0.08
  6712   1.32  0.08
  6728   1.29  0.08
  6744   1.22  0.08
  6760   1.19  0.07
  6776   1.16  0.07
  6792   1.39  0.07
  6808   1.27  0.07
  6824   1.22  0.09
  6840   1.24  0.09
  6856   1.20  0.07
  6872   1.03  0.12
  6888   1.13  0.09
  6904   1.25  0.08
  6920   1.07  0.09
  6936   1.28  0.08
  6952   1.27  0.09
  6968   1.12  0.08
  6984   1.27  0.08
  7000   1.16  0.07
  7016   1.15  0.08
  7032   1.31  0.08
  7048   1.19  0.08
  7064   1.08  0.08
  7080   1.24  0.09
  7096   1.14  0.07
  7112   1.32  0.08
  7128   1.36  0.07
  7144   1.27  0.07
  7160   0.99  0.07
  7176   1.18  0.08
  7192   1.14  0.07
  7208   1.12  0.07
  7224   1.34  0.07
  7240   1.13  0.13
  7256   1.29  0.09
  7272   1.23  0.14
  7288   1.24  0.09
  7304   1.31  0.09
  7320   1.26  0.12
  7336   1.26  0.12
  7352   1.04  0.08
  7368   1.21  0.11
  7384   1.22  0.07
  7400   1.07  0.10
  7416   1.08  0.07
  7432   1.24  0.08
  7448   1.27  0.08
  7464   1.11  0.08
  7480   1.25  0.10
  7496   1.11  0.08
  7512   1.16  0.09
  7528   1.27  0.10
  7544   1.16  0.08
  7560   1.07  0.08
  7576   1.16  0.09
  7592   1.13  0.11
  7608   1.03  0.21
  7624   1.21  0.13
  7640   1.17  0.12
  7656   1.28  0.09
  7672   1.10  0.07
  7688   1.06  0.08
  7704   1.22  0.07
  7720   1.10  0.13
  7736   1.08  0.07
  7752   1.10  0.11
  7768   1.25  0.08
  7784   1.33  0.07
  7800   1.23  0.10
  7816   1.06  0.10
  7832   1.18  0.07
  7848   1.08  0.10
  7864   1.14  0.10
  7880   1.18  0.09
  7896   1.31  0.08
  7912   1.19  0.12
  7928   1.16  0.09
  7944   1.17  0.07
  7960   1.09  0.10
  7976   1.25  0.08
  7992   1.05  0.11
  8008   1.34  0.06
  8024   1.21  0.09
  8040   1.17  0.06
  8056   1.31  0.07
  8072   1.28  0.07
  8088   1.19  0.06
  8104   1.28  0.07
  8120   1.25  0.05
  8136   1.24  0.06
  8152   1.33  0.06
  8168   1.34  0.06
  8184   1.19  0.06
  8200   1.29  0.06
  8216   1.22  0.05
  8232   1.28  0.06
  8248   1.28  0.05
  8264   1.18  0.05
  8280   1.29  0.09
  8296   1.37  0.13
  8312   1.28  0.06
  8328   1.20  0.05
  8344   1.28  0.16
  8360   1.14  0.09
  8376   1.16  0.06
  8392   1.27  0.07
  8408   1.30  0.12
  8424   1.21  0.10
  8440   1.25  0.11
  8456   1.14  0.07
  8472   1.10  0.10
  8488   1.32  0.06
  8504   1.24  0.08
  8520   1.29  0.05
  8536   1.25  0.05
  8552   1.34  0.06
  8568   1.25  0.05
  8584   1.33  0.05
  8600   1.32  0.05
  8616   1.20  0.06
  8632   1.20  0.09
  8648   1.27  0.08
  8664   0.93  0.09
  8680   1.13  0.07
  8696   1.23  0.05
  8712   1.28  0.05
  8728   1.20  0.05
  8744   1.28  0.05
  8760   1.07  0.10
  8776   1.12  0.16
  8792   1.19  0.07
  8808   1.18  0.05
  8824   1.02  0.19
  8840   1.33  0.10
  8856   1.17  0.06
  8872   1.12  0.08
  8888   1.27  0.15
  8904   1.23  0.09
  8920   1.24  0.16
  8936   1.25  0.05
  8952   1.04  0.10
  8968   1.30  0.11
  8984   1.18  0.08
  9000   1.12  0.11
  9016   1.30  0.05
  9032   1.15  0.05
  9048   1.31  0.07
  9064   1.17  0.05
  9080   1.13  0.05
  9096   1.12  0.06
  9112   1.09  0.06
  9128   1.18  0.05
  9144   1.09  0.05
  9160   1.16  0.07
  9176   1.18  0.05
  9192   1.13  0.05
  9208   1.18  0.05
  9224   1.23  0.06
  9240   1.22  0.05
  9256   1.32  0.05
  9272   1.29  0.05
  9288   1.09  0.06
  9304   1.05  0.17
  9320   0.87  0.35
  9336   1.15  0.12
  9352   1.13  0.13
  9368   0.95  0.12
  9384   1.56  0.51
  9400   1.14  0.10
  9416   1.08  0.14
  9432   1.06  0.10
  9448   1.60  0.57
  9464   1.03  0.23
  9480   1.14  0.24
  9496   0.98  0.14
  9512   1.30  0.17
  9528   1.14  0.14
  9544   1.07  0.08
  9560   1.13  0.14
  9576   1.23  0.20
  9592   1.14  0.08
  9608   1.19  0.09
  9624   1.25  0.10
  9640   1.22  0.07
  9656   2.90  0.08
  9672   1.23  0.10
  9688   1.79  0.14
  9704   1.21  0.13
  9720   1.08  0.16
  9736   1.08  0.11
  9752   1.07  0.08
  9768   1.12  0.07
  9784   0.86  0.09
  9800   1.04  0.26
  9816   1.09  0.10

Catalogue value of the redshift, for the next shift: 0.47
